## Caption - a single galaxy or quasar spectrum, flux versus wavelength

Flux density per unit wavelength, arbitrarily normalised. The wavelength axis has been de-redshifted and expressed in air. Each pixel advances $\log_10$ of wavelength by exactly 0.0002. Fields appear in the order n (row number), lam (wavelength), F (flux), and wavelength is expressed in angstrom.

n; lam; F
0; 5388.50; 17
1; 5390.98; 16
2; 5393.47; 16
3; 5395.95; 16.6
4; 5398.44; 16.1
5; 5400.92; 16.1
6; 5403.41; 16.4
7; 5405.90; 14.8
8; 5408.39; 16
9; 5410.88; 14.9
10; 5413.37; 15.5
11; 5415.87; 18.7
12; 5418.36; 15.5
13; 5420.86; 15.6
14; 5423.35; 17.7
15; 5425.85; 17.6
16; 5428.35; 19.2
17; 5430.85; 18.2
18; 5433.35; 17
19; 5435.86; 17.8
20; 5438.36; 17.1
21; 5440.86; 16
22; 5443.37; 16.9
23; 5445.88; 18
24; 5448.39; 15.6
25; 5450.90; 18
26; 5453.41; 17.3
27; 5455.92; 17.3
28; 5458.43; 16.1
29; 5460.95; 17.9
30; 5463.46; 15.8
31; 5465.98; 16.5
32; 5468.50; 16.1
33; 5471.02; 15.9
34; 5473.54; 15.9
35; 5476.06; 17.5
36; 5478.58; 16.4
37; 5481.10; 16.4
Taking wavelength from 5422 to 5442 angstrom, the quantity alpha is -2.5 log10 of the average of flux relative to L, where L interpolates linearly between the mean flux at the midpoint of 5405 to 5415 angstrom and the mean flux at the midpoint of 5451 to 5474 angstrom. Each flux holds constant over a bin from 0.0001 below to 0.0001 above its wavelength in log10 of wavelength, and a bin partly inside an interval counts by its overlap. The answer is -0.11 mag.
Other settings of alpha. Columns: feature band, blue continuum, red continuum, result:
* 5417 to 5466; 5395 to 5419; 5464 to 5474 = -0.07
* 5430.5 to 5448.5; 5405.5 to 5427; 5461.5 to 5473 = -0.06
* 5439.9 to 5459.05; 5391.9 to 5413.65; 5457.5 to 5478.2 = -0.04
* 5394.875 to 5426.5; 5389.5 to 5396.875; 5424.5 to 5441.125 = 0.04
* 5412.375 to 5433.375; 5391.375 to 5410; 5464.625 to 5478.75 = -0.08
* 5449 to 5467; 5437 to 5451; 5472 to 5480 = -0.01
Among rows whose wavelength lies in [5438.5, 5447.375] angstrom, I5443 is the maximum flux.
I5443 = 18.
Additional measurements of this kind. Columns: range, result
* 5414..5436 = 19.2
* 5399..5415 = 16.4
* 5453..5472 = 17.9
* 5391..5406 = 16.6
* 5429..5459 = 18.2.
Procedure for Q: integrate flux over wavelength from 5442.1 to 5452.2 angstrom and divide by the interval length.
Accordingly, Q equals 17.1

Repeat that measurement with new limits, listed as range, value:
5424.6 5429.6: 18.4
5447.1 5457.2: 17.1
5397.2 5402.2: 16.1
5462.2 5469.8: 16.1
